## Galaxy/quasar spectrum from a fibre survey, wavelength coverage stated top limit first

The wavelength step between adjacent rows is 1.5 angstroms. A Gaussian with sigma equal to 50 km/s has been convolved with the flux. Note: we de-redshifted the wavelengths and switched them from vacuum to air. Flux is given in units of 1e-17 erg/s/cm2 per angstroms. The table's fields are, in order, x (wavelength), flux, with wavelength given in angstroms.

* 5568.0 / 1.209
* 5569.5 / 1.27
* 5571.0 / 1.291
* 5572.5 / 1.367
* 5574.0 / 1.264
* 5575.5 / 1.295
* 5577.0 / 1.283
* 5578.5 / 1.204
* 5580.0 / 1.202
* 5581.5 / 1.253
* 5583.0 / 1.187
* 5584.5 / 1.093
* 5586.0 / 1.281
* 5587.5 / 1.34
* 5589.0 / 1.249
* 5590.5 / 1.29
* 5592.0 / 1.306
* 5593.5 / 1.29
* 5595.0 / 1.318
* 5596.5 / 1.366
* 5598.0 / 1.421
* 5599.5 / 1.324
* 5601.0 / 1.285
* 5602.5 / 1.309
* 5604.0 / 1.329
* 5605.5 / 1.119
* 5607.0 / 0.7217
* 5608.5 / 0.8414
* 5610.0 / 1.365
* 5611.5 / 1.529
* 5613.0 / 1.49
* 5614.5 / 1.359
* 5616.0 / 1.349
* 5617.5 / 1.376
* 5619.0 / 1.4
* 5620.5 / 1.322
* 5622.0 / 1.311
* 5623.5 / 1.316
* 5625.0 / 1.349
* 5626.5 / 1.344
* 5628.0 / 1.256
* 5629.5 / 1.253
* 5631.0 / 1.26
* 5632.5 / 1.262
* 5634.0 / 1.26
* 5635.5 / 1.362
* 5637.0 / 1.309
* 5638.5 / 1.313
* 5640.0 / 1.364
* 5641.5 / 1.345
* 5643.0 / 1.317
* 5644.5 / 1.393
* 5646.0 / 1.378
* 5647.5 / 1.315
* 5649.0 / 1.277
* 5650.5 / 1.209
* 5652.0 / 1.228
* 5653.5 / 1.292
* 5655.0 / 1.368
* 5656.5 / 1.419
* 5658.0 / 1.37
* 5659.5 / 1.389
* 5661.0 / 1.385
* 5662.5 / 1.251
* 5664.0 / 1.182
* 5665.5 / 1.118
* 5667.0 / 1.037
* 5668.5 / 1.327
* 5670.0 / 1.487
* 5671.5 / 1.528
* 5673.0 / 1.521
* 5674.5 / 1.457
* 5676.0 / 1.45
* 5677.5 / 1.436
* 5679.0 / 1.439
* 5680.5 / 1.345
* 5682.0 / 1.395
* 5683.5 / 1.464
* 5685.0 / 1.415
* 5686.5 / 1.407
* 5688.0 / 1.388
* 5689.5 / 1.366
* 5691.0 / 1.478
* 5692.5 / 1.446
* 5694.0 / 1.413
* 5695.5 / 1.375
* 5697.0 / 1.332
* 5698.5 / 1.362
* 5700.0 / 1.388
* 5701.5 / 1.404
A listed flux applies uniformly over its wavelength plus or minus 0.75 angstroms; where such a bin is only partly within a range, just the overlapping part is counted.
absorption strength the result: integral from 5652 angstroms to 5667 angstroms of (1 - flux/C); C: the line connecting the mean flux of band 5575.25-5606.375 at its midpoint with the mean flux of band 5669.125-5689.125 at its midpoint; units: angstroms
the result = 1.2 angstroms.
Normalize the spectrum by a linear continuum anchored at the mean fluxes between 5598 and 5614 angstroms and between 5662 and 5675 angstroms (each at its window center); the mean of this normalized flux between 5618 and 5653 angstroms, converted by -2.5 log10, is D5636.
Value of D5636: -0.03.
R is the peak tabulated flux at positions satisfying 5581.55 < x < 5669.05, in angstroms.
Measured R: 1.529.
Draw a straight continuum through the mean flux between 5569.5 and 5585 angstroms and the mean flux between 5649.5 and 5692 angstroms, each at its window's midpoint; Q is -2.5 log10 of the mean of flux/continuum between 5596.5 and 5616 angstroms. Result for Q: 0.02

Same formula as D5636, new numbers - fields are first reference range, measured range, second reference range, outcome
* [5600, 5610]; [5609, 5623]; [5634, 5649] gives -0.16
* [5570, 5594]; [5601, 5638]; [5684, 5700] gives 0.02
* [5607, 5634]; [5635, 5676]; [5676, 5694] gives 0.02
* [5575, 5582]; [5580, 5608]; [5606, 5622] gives 0.01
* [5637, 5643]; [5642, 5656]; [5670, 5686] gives 0.04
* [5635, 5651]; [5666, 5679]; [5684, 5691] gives -0.02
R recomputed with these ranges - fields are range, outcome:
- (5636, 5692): 1.528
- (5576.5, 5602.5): 1.421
